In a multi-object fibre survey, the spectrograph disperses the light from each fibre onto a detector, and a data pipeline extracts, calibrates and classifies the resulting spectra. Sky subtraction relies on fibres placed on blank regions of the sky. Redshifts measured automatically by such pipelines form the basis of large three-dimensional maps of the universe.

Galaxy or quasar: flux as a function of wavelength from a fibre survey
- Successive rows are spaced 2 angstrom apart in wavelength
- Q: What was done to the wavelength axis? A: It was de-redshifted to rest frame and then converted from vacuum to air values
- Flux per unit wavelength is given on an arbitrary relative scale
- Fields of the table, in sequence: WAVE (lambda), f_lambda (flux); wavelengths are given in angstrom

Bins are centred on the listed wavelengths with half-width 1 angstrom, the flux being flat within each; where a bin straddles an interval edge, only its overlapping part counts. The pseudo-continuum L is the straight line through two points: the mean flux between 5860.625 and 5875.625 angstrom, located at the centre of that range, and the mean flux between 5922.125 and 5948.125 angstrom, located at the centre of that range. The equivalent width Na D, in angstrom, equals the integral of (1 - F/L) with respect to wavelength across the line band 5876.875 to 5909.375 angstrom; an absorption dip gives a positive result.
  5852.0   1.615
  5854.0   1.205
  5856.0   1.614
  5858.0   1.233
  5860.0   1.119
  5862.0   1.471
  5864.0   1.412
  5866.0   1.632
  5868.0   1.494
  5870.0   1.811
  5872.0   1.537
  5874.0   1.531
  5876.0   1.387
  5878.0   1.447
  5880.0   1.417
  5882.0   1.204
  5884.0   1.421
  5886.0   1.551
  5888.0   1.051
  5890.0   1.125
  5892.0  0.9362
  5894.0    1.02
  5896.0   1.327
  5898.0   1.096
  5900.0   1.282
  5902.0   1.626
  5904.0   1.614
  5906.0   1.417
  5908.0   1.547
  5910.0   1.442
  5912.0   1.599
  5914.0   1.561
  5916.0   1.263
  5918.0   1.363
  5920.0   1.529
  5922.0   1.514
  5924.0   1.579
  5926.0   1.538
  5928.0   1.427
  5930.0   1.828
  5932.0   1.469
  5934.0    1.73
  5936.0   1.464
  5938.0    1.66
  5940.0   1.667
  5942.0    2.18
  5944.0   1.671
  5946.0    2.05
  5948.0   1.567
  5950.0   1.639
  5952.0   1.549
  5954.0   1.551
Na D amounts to 5.5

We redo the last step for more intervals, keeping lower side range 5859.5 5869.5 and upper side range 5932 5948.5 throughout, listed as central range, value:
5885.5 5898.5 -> 3.46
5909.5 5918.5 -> 1.04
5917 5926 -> 0.91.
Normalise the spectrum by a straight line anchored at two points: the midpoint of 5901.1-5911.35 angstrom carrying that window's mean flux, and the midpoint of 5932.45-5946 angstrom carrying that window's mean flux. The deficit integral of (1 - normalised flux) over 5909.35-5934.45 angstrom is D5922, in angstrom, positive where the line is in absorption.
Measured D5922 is 1.7 angstrom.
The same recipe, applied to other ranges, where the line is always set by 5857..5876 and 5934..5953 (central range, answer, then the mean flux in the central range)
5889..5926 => 5.0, 1.38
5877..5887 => 0.7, 1.41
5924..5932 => 0.4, 1.58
